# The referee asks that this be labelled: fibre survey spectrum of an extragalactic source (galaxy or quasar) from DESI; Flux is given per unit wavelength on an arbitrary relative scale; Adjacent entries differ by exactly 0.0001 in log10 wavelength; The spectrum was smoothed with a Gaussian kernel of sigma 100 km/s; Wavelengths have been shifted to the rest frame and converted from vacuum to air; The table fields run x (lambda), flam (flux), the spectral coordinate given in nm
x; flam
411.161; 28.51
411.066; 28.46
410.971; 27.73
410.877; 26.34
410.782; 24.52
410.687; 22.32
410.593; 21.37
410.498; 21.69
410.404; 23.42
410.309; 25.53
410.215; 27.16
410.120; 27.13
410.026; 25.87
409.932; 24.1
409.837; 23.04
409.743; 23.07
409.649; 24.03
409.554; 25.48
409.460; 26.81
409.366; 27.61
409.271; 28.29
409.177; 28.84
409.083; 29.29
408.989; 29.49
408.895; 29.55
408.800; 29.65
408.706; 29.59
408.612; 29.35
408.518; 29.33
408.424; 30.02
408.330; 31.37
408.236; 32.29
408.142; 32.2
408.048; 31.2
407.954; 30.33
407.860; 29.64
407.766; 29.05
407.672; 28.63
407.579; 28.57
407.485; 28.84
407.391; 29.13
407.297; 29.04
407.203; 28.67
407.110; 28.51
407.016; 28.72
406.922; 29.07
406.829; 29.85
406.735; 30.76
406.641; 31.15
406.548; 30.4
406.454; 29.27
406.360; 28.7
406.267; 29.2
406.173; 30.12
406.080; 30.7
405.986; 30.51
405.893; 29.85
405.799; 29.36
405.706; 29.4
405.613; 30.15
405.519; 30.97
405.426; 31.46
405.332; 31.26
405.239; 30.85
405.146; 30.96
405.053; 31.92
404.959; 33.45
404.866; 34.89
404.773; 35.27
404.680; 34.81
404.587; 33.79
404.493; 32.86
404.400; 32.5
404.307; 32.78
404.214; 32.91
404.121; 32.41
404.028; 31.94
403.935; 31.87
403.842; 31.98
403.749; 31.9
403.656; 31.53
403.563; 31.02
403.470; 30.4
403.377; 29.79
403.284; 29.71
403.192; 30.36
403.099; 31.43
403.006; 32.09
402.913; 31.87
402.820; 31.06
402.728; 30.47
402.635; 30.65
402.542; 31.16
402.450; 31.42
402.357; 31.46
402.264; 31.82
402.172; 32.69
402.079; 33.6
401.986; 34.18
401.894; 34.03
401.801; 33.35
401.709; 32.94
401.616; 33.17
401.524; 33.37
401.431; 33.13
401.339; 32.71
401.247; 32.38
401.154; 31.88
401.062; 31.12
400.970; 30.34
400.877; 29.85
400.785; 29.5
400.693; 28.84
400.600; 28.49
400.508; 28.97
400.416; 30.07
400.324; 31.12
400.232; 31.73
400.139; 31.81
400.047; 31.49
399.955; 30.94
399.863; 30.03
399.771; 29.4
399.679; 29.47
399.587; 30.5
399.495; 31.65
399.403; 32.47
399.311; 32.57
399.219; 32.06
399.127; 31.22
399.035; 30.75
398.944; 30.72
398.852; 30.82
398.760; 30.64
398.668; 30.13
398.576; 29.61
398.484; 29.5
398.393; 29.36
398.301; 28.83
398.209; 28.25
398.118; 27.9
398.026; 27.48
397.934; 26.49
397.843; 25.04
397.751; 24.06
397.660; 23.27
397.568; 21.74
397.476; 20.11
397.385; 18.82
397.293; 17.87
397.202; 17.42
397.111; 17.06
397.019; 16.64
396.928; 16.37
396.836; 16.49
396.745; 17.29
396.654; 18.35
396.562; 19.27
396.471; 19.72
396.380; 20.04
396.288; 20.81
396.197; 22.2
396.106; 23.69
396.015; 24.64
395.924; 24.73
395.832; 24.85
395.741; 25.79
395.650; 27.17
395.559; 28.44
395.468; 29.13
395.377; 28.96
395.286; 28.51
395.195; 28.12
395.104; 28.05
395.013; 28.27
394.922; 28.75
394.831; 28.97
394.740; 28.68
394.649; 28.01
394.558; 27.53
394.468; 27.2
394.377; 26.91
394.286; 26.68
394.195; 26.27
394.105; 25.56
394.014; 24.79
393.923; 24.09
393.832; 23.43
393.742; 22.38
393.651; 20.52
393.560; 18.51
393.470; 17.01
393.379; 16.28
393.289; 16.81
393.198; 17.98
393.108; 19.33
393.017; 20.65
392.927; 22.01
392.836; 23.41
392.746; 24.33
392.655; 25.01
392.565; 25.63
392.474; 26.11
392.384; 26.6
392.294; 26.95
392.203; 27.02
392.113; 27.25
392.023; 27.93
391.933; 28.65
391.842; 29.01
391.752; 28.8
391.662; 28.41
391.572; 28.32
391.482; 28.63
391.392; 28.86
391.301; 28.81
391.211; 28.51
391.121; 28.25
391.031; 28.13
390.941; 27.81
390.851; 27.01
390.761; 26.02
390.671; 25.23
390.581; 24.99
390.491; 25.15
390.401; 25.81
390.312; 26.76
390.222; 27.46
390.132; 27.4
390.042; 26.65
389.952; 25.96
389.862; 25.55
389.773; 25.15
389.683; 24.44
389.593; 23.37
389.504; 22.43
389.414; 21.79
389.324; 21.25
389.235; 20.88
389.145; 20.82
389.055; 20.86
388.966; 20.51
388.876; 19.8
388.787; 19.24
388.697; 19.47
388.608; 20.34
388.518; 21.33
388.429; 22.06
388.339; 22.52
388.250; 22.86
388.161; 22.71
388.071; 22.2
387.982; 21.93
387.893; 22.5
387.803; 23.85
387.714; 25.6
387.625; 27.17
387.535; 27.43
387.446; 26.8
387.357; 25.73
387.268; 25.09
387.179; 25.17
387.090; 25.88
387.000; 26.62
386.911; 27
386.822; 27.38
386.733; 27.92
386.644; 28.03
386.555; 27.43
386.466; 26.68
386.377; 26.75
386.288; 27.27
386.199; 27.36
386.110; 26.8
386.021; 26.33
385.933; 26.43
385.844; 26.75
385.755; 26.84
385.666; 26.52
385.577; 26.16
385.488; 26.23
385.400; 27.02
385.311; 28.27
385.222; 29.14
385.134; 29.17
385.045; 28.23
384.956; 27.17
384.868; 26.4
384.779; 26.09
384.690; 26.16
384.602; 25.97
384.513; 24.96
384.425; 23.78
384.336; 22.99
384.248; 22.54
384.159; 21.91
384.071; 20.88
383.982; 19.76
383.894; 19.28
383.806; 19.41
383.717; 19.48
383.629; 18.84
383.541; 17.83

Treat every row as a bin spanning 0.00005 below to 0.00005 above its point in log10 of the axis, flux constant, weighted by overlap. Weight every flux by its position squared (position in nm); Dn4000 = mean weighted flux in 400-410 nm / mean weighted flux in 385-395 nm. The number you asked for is 1.31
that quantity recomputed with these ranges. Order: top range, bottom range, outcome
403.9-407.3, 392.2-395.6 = 1.33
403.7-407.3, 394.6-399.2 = 1.30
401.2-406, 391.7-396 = 1.33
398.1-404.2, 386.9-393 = 1.32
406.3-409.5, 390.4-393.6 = 1.27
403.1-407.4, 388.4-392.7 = 1.32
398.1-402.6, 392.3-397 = 1.35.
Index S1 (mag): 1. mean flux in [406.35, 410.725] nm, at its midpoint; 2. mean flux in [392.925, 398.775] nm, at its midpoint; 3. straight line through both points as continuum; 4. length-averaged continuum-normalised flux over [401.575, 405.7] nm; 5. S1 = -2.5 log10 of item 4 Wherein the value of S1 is -0.210 mag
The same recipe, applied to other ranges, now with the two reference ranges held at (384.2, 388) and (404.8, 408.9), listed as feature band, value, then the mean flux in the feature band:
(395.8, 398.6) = 0.26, 22.4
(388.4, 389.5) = 0.28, 20.7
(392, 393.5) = 0.20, 22.9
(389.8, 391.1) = 0.03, 26.5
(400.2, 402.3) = -0.09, 31.7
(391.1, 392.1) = -0.05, 28.5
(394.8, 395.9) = 0.01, 27.8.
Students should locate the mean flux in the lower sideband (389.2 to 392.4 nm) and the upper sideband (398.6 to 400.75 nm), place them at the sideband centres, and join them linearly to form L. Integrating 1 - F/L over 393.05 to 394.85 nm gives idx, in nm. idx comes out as 0.30 nm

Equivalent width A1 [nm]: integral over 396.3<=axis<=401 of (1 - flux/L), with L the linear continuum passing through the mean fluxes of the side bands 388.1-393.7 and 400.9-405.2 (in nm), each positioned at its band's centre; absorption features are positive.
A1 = 0.47 nm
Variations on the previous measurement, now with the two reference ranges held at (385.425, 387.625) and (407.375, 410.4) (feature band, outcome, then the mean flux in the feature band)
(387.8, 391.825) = 0.36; 24.5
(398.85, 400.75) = -0.22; 30.7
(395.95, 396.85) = 0.23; 20.5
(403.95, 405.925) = -0.30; 32.1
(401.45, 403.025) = -0.26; 32.3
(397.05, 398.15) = 0.21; 22.1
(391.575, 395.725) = 0.28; 25.4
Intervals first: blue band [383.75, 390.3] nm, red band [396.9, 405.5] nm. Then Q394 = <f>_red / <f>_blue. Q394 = 1.22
